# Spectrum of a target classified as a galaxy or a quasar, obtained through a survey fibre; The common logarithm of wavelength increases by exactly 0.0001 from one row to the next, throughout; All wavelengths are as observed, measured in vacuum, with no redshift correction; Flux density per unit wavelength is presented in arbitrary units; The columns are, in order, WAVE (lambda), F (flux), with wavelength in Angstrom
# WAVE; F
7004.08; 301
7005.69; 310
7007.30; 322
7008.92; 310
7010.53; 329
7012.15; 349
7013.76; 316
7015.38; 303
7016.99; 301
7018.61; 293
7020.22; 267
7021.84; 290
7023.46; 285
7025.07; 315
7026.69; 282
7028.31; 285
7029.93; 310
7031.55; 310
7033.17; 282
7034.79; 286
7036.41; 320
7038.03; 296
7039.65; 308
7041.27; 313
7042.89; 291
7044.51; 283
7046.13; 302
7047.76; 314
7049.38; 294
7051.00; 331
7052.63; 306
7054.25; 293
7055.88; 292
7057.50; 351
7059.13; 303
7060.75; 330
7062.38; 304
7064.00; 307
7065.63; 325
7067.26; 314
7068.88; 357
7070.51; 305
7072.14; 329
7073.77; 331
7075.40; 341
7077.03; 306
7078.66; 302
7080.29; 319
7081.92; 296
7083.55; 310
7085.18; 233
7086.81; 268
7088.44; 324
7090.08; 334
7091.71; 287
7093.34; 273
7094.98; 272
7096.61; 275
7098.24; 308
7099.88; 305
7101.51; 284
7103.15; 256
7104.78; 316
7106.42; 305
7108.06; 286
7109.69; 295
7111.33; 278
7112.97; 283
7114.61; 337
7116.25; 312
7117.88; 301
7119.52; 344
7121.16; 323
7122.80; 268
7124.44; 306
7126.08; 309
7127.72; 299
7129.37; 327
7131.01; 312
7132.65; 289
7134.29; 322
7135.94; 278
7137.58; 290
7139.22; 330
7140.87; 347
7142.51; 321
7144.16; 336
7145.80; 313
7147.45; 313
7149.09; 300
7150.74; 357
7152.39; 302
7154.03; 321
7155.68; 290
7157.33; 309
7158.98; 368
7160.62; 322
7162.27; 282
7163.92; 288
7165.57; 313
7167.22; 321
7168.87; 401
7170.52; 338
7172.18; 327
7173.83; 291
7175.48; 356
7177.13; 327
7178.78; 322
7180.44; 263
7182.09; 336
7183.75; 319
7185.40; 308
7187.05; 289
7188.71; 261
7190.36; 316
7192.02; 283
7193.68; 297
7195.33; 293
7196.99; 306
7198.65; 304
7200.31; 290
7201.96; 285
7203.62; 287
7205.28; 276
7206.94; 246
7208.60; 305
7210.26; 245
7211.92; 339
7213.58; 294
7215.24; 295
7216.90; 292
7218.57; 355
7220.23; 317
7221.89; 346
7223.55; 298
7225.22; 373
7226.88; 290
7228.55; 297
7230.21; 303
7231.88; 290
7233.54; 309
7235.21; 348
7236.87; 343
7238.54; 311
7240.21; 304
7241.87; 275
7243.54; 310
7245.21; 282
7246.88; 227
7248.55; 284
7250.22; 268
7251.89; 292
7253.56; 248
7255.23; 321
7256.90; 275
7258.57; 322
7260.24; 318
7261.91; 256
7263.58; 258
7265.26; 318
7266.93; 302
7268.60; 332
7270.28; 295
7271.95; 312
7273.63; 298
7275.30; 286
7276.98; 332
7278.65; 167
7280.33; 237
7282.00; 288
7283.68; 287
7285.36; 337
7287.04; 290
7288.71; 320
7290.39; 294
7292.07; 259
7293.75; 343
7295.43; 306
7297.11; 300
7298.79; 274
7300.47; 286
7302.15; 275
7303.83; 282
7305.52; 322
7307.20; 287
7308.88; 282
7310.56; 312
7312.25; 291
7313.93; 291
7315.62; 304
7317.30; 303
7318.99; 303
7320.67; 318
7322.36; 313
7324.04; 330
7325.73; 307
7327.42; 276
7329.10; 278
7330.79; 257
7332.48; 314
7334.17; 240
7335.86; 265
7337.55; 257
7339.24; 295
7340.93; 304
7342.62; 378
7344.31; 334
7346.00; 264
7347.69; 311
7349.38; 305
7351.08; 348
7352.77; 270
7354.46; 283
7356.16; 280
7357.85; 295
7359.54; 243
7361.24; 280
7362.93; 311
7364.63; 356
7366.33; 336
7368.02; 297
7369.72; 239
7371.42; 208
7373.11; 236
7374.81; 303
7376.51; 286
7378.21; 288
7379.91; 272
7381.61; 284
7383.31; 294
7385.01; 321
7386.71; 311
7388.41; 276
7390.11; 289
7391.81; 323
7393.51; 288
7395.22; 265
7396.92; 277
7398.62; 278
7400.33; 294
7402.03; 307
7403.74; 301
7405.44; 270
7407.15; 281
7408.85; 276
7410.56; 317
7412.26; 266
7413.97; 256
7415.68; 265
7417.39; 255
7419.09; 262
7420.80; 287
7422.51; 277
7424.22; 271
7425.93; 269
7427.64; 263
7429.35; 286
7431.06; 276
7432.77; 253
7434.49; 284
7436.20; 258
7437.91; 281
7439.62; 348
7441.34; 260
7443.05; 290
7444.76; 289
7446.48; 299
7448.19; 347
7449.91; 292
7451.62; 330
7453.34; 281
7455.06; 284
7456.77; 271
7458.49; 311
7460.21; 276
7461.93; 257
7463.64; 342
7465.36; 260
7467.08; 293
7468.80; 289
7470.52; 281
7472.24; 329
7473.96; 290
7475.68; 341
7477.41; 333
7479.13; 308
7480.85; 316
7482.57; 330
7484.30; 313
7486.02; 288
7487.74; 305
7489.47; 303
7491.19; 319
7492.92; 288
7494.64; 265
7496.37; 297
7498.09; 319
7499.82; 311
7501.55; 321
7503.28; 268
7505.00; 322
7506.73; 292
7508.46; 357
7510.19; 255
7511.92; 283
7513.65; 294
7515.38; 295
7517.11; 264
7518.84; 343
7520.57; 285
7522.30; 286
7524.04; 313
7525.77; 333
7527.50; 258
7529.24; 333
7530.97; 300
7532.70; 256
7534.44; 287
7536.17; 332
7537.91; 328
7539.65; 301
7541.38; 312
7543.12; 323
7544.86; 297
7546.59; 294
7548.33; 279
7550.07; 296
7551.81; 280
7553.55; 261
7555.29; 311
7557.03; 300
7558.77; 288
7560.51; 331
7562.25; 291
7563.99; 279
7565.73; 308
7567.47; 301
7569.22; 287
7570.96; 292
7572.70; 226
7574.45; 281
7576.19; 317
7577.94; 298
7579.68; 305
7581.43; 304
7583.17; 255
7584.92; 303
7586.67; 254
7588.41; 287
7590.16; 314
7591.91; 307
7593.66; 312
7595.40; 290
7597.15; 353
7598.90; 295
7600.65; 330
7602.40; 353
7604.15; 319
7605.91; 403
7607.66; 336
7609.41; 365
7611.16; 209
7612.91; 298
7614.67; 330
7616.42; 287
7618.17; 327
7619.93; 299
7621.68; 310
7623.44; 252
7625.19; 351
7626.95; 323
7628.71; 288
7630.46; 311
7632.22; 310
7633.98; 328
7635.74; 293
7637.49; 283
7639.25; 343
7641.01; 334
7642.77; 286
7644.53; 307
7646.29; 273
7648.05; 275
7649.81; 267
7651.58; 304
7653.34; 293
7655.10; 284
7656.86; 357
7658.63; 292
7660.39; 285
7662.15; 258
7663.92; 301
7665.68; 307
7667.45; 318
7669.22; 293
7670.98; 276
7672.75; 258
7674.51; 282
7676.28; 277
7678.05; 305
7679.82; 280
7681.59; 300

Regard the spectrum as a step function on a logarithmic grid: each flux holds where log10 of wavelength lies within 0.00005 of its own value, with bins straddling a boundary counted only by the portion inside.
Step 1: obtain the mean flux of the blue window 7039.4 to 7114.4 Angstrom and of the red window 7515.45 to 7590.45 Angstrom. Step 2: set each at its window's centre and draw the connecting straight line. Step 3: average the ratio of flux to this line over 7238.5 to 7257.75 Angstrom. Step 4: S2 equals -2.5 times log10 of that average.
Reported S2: 0.07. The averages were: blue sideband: 303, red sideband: 295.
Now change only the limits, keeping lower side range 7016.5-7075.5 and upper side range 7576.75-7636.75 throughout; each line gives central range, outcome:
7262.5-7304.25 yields 0.06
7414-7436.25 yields 0.14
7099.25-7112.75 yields 0.06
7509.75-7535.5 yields 0.05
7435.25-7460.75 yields 0.05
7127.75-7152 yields -0.03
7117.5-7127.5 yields -0.01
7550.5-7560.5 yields 0.06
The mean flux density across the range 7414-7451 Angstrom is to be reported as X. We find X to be 281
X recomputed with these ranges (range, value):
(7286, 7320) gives 297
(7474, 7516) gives 305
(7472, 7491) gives 314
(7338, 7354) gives 310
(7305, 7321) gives 300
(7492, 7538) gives 299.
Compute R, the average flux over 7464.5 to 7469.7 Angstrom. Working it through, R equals 281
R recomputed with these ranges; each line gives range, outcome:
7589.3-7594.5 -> 311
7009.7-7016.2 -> 324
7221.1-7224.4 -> 322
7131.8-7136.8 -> 296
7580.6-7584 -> 280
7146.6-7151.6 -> 323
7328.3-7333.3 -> 283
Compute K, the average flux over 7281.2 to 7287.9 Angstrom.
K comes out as 301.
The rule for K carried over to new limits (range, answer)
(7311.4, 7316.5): 295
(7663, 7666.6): 303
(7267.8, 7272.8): 312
